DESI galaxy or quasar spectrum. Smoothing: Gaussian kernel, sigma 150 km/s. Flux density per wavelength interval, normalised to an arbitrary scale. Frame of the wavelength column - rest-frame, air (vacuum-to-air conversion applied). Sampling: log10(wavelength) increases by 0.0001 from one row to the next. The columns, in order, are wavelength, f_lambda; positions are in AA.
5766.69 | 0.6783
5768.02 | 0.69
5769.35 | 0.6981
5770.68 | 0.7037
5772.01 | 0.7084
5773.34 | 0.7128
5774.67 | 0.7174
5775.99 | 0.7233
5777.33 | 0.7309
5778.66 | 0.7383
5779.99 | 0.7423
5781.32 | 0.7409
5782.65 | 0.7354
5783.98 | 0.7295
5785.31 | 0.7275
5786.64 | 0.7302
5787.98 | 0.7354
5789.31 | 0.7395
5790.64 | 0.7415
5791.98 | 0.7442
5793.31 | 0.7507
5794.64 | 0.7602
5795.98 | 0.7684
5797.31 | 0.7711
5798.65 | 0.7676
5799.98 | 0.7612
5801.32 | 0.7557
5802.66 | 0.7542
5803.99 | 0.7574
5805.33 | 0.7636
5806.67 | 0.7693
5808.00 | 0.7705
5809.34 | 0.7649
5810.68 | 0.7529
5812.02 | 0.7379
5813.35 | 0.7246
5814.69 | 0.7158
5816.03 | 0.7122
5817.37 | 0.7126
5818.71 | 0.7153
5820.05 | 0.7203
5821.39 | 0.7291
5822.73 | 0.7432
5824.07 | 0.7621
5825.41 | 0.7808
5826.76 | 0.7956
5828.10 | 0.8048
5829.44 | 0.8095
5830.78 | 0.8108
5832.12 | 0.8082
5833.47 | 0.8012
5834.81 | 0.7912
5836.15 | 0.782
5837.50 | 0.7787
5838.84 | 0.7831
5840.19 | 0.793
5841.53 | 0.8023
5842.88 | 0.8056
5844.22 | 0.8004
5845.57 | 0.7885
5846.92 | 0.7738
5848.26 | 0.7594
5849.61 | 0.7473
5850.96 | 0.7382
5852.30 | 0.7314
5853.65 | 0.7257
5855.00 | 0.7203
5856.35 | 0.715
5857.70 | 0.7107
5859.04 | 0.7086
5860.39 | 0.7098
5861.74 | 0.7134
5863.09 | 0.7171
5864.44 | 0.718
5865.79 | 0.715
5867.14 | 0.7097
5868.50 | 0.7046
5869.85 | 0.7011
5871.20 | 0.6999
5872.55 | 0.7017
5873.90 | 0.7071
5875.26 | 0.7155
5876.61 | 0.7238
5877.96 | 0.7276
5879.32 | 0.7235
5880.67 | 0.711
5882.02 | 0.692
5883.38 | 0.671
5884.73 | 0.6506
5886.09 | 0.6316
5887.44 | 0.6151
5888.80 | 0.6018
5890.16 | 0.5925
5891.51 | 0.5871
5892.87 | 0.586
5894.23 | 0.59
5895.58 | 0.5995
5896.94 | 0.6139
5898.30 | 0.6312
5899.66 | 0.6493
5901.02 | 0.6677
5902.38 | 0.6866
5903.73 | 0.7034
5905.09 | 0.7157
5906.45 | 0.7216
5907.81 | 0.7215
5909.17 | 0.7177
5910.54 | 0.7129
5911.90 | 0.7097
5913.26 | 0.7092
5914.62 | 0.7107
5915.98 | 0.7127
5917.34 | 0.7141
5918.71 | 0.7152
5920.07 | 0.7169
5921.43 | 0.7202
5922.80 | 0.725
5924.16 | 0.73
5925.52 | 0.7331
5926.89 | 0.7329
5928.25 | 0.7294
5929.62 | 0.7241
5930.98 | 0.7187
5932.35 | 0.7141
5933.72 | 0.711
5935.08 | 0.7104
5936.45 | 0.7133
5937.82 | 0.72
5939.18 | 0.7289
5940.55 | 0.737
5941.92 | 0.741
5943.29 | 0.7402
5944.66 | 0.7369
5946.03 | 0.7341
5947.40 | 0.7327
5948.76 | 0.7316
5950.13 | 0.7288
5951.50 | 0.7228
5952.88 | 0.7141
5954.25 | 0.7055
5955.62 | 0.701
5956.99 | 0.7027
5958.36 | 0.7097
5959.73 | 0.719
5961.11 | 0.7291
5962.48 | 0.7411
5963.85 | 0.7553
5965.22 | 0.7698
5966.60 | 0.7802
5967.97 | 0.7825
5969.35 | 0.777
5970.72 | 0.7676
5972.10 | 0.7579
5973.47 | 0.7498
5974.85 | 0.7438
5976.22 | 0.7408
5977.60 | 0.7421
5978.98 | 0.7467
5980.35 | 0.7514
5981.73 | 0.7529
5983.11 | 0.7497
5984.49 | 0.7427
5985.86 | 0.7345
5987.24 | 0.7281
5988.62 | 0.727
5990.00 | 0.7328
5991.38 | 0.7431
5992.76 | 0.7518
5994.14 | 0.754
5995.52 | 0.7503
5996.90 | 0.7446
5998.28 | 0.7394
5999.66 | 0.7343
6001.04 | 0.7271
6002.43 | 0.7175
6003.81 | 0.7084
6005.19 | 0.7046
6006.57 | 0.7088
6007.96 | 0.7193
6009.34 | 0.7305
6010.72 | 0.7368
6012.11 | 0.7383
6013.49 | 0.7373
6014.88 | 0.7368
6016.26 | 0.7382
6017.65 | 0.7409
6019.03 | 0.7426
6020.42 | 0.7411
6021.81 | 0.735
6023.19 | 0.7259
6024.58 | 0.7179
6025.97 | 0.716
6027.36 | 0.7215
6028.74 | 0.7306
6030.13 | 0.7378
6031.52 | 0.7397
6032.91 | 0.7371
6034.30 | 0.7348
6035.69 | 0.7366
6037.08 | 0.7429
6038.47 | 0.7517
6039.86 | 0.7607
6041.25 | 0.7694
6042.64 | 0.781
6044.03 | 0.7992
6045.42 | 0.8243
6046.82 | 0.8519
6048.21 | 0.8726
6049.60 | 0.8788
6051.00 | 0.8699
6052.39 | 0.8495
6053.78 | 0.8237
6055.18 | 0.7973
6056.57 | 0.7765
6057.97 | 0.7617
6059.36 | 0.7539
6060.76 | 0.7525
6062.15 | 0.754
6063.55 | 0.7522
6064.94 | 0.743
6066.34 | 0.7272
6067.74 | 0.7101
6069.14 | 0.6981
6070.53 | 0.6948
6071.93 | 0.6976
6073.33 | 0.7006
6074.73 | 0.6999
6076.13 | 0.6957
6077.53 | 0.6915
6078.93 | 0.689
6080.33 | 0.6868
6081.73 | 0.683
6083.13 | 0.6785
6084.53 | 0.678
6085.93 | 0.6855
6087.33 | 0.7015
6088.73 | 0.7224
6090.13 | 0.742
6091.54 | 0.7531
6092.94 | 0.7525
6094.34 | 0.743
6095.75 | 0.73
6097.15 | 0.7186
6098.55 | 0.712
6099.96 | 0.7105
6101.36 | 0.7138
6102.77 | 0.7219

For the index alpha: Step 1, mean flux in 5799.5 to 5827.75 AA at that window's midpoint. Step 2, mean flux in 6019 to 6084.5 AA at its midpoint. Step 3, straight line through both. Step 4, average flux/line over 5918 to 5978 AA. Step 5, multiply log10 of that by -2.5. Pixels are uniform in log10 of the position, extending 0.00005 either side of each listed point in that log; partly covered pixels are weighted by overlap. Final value 0.02 mag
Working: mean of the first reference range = 0.748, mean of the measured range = 0.733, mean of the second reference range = 0.749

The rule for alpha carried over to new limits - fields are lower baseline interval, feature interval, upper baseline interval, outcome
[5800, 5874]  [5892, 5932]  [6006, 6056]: 0.09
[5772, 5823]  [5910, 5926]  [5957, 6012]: 0.03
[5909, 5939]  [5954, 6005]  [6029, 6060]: 0.01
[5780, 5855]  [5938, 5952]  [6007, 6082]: 0.03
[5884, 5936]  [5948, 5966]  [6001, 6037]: -0.03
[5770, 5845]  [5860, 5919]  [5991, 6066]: 0.11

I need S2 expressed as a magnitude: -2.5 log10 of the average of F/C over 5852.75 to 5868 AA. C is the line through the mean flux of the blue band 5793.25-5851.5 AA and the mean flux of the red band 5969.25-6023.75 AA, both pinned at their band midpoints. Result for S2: 0.067 mag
